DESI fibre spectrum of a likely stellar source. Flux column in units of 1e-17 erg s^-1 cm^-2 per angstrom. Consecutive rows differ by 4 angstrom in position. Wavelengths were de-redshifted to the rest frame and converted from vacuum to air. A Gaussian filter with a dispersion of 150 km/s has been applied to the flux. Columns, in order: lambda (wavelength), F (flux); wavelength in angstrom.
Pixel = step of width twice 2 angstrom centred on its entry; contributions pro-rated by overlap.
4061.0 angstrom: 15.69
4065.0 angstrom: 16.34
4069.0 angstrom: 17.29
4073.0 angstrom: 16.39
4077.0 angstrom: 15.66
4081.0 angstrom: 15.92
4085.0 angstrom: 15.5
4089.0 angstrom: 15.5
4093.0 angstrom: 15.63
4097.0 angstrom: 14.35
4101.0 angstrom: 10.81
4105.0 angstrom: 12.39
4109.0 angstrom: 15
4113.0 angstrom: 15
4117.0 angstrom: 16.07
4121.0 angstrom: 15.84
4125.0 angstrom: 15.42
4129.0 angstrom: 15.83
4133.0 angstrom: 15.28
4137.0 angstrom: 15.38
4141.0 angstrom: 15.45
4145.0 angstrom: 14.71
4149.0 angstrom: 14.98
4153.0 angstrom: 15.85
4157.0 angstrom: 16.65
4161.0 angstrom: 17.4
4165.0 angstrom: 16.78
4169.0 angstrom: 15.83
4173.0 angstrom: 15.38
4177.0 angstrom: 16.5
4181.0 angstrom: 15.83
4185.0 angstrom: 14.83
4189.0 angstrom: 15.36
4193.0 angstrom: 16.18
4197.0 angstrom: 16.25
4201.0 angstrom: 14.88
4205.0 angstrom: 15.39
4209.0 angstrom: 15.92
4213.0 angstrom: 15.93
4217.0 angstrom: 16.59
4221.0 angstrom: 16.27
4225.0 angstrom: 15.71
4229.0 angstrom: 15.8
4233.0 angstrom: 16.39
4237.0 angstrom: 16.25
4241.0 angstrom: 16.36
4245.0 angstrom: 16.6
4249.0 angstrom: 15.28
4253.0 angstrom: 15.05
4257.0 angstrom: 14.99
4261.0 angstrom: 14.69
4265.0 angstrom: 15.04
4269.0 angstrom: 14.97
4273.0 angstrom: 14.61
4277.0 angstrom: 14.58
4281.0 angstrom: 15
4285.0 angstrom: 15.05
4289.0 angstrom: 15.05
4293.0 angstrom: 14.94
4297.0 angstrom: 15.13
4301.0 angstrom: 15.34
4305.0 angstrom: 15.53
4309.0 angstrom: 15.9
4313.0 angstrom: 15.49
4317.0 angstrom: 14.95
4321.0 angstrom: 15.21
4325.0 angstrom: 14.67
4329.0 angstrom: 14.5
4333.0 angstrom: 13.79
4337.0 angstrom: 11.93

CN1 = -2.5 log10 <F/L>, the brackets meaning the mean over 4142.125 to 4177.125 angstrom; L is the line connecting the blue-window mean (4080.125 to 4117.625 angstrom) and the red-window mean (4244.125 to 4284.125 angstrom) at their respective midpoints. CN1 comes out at -0.089 mag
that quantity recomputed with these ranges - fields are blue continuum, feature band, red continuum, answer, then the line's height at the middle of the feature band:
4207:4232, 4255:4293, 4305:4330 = 0.048 mag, 15.6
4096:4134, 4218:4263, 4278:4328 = -0.057 mag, 15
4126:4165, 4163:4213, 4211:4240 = 0.014 mag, 16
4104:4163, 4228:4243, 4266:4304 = -0.075 mag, 15.1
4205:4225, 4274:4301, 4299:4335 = 0.026 mag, 15.3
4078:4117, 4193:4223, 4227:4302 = -0.059 mag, 15.1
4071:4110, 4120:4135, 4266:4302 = -0.059 mag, 14.8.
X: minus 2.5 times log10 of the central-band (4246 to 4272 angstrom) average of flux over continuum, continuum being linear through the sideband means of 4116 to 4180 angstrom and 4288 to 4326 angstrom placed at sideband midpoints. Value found 0.03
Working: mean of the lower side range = 15.8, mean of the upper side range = 15.2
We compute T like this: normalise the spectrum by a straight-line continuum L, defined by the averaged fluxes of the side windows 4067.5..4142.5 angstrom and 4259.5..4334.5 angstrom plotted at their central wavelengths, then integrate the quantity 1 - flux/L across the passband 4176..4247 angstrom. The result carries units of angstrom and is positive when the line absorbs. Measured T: -4.1 angstrom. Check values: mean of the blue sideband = 15.2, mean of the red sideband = 15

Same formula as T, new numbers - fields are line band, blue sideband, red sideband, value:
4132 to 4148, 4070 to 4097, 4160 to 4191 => 0.68 angstrom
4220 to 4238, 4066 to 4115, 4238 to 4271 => -0.86 angstrom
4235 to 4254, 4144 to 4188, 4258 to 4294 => -0.97 angstrom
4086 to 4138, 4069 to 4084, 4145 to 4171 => 4.26 angstrom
